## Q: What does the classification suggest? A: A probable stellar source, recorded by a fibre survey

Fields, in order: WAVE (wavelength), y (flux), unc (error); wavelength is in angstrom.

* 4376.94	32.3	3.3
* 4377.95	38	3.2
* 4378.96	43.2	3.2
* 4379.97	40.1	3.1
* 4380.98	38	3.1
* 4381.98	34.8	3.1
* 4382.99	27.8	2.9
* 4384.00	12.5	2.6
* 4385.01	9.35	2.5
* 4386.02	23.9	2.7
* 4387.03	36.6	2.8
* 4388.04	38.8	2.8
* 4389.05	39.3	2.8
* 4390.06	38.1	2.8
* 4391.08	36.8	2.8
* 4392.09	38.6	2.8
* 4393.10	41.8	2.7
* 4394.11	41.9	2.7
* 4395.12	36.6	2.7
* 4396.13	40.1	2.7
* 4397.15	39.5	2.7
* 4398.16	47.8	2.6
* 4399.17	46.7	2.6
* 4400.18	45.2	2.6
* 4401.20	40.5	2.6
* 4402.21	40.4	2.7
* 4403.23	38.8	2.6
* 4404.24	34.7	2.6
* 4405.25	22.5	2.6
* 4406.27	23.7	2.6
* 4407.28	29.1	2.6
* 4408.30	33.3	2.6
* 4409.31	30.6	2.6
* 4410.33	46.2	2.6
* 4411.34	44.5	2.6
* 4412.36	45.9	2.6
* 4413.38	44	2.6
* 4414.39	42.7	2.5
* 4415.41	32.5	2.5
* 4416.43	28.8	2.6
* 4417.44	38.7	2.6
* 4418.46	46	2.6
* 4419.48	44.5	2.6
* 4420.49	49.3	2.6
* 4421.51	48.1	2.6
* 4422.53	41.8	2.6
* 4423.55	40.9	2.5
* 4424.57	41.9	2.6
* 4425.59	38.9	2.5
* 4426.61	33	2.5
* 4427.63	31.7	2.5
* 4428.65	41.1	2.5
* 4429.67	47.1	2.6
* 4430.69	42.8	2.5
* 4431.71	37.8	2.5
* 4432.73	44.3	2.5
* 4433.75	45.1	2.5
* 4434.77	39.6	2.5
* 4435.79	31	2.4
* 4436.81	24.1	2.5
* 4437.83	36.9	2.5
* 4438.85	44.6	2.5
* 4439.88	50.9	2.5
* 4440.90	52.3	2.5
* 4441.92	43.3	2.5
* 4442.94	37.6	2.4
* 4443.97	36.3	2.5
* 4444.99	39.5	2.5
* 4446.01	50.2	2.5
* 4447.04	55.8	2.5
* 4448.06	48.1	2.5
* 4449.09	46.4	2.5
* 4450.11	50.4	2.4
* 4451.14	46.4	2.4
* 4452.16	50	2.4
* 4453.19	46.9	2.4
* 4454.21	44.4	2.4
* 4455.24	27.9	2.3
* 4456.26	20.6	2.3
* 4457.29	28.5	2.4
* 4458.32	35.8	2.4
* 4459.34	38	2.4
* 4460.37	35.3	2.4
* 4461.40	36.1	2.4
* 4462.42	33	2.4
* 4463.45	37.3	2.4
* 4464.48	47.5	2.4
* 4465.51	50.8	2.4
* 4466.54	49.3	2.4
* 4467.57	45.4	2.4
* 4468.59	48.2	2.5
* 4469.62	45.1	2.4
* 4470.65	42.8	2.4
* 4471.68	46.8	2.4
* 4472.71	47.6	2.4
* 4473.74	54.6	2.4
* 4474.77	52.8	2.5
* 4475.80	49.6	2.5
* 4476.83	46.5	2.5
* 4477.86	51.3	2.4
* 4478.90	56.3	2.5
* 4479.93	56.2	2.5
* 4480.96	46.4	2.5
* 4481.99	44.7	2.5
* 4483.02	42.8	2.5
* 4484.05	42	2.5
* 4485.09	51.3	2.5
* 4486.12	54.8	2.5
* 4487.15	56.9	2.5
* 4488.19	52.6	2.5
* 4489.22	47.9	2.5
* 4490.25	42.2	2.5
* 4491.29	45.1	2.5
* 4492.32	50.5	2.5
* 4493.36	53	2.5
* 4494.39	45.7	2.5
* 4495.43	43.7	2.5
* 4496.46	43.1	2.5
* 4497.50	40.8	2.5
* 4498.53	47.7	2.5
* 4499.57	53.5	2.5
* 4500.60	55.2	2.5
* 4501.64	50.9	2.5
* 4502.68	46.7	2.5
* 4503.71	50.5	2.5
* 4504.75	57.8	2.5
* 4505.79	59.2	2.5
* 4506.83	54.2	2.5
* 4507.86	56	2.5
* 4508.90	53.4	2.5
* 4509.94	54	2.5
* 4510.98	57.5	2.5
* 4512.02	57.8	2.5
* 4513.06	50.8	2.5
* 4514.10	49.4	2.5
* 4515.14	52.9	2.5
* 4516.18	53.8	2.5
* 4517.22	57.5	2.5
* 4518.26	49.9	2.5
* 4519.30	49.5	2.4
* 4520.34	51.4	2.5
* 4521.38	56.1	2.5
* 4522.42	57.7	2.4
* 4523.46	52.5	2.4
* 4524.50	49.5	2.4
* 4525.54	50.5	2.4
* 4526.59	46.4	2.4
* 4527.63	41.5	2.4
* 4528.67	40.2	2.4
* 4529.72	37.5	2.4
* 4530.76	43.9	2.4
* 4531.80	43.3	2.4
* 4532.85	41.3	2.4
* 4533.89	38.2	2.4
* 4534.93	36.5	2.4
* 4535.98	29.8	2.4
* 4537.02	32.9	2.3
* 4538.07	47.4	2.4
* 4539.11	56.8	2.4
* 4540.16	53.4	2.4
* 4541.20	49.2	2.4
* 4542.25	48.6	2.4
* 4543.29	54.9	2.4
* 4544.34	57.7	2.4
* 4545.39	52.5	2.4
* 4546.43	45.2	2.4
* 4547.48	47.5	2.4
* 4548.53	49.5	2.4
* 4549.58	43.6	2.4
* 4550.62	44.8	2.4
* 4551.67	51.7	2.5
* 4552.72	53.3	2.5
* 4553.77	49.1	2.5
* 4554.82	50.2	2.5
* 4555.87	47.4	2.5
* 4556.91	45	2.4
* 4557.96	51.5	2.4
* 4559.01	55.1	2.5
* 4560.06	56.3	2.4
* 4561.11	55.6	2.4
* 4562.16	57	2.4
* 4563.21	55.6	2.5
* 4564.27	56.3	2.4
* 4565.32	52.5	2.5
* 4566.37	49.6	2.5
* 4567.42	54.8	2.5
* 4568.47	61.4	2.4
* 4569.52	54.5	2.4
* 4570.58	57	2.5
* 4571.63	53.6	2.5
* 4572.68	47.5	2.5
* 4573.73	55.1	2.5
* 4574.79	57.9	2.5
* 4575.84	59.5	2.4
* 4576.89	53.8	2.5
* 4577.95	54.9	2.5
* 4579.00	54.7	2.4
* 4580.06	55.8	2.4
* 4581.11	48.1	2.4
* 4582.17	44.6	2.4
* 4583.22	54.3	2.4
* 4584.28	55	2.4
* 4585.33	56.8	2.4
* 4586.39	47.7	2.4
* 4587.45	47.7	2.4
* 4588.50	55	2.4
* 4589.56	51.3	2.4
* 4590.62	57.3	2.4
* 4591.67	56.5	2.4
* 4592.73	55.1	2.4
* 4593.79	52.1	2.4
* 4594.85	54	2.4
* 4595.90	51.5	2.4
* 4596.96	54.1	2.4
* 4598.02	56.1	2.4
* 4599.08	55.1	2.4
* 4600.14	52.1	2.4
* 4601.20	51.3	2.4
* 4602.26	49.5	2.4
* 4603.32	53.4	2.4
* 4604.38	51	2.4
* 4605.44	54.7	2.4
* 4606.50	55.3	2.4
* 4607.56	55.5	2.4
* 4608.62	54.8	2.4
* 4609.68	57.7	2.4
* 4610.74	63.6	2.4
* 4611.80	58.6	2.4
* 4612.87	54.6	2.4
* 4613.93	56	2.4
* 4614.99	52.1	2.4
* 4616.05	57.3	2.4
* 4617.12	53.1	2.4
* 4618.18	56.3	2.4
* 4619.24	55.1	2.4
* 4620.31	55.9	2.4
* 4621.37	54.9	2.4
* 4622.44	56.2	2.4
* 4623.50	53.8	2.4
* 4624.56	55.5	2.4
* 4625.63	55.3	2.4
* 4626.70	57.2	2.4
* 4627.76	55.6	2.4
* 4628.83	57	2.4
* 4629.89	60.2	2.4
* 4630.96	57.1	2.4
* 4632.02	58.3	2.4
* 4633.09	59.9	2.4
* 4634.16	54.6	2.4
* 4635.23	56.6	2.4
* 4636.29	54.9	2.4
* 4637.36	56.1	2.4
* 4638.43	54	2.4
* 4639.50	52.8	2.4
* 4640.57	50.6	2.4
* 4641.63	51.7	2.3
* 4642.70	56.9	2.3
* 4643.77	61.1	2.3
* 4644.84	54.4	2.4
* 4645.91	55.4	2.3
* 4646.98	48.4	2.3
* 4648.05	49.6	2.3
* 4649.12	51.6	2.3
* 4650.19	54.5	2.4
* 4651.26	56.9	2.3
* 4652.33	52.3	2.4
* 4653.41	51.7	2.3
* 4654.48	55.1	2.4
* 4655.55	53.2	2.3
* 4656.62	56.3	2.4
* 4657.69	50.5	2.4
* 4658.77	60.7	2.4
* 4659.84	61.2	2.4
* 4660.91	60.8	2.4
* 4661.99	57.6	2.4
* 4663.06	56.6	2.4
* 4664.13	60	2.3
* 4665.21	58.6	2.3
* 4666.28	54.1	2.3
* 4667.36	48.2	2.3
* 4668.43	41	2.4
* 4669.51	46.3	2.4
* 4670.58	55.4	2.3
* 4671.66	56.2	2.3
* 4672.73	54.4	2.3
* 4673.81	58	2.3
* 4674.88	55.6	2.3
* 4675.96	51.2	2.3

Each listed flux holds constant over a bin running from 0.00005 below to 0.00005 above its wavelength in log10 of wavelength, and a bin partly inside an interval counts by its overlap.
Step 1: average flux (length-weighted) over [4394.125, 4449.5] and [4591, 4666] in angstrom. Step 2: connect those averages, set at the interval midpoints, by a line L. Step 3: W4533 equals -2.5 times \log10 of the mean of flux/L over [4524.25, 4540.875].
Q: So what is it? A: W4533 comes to 0.13 mag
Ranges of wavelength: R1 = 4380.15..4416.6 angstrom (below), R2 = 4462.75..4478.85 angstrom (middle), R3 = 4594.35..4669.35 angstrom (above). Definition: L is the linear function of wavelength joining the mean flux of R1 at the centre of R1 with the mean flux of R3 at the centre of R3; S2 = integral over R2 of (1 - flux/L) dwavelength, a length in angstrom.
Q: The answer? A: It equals -2.3 angstrom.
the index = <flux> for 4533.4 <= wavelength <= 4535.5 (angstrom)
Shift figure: 37.2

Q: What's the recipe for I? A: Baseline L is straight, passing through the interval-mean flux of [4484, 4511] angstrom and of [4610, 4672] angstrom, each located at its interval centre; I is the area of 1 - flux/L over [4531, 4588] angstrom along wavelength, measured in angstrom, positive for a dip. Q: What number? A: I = 2.17 angstrom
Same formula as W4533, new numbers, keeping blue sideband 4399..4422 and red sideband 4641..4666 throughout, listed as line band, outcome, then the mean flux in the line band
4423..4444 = 0.01 mag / 40.1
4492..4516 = -0.14 mag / 51.5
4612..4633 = -0.05 mag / 56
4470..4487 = -0.14 mag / 49.3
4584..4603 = -0.04 mag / 53.2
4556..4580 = -0.10 mag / 54.4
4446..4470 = 0.00 mag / 42.2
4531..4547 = 0.04 mag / 45.8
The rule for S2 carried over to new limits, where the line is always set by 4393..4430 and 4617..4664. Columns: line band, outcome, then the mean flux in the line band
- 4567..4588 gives -1.1 angstrom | 53.7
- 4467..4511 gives -4.8 angstrom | 49.8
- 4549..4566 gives -0.6 angstrom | 51.5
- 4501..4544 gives -2.0 angstrom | 49.3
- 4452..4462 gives 1.6 angstrom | 35.8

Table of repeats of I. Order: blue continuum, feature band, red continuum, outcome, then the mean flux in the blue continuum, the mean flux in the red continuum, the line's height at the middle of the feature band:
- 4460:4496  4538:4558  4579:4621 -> 0.44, 47.3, 54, 51.1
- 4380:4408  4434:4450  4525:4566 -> -1.44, 35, 48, 39.1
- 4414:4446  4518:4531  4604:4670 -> -0.29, 40.6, 55.1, 47.2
